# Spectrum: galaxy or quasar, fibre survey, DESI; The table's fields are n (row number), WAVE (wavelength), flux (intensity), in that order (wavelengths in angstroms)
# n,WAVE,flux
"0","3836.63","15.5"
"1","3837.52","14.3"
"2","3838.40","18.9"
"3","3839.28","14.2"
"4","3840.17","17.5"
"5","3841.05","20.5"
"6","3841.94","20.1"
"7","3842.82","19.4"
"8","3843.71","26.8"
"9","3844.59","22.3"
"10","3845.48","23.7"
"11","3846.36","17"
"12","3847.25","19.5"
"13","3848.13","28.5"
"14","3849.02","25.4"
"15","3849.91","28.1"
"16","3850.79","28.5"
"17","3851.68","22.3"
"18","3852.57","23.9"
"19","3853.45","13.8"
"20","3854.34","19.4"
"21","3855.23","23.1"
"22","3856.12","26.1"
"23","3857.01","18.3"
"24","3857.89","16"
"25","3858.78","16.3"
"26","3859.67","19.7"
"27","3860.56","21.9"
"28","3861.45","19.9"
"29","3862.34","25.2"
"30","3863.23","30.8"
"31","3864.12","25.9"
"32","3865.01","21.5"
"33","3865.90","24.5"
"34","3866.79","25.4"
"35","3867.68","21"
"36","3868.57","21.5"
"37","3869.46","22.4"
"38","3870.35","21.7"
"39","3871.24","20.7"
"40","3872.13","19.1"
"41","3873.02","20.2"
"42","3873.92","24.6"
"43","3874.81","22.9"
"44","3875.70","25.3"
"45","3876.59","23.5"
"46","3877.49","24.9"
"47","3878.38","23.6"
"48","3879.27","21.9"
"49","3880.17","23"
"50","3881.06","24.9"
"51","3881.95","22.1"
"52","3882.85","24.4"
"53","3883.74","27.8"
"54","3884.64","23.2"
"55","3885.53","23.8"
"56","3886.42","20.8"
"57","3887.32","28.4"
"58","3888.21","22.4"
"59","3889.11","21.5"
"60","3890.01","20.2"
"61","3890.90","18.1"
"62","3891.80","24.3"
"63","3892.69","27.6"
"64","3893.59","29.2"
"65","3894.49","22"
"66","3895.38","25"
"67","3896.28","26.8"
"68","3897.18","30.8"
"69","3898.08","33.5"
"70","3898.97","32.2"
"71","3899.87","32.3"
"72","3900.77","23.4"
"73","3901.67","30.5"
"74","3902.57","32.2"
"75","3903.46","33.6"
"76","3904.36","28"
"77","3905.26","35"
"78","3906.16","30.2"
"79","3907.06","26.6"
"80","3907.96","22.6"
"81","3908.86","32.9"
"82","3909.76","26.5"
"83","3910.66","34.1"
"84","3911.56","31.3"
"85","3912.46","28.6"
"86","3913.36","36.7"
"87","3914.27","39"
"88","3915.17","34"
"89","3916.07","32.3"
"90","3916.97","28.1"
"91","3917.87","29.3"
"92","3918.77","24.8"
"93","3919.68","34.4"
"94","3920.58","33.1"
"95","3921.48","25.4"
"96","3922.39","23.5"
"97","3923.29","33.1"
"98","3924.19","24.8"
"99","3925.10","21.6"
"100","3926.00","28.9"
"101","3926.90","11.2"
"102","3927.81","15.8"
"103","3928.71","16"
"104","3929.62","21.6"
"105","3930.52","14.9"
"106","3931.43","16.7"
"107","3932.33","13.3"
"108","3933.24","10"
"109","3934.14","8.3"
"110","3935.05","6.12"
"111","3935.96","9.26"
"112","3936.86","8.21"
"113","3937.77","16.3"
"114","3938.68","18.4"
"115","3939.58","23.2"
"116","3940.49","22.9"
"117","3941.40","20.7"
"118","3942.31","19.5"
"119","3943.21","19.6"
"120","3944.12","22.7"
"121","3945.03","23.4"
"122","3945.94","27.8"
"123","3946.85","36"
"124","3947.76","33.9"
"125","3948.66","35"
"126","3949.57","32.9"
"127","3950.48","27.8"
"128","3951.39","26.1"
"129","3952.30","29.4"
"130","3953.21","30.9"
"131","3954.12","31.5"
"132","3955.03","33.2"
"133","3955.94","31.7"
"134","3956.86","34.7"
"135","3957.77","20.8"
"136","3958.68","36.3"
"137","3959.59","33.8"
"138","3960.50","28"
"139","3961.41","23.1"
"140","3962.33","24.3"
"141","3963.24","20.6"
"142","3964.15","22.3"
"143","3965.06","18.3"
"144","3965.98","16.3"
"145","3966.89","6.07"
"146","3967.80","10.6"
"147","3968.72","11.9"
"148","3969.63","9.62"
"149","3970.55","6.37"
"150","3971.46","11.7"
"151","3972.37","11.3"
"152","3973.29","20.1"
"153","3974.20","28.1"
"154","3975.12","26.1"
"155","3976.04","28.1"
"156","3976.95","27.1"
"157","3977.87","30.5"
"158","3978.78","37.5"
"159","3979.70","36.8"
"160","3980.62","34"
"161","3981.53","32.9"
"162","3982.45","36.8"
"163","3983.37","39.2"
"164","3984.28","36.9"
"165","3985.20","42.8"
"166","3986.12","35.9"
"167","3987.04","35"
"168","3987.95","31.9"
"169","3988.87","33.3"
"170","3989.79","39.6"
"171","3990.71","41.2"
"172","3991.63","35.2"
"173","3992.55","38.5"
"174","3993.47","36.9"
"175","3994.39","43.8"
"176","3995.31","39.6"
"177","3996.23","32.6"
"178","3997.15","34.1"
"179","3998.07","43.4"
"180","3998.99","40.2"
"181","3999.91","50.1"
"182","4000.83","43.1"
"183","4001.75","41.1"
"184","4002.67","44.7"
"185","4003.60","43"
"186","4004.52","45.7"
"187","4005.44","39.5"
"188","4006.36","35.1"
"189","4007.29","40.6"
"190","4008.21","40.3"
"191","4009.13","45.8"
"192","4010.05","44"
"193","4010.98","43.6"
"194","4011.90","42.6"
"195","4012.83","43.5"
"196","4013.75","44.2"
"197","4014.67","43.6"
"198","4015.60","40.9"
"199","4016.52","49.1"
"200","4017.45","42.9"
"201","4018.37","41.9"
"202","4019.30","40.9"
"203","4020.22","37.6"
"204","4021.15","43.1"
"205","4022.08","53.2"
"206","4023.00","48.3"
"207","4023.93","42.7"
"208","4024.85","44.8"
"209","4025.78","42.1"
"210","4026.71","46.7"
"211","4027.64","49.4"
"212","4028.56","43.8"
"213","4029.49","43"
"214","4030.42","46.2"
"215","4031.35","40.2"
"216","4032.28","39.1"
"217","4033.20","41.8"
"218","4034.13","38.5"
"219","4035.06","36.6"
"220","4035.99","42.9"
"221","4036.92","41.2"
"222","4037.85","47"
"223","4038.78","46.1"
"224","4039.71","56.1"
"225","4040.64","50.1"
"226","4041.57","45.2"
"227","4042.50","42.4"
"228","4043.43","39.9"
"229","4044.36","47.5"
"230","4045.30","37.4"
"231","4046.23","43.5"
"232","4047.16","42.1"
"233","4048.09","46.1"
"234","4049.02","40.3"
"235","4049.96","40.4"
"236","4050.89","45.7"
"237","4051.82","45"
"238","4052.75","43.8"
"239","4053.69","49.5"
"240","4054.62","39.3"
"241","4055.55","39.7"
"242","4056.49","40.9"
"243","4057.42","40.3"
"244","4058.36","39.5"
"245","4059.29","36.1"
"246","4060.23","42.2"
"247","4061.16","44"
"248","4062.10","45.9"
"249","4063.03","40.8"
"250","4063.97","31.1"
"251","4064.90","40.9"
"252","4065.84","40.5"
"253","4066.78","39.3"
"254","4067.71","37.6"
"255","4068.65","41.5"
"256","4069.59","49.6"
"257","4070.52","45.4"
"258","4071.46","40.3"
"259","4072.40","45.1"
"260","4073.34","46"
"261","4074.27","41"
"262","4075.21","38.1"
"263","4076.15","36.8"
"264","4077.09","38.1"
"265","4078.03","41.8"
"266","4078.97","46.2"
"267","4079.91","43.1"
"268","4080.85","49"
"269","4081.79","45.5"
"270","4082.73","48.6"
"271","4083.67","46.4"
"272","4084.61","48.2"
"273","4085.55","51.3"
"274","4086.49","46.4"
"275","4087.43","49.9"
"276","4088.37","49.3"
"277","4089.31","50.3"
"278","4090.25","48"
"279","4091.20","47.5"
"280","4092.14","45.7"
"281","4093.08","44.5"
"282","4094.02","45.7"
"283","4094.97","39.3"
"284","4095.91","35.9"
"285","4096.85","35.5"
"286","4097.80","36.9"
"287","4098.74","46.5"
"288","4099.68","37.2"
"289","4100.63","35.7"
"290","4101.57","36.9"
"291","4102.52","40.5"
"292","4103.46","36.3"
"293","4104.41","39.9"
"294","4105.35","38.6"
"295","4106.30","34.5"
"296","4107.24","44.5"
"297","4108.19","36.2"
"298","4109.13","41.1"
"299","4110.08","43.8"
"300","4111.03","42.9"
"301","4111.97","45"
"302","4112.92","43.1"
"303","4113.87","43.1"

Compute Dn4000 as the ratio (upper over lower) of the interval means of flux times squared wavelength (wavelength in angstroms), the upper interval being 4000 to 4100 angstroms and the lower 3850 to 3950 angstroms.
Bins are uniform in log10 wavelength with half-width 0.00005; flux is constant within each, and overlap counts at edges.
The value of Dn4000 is 1.9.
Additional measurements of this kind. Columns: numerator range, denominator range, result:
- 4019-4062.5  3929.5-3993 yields 1.78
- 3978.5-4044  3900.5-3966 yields 1.70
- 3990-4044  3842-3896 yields 2.01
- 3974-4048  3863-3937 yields 1.76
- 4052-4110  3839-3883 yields 2.12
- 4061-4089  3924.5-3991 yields 1.89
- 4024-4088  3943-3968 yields 1.71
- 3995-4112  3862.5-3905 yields 1.86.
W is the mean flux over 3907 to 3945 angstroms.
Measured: 23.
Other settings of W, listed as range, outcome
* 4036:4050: 44.4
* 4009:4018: 43.9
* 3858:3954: 24.6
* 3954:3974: 20.9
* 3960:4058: 37.5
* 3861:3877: 23.1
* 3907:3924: 30.3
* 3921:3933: 20.4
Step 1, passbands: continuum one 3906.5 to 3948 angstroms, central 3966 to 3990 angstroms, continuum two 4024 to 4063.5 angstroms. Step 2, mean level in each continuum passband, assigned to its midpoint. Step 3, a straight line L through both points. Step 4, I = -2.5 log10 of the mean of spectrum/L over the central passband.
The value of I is 0.217 mag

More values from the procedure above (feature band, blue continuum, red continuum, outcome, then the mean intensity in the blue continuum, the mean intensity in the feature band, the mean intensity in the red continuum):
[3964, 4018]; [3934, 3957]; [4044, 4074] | -0.07 mag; 24.3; 34.1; 42.1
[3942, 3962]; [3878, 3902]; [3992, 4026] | 0.18 mag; 25.3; 29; 42.3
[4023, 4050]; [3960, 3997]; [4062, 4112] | -0.22 mag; 28.1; 43.7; 42.4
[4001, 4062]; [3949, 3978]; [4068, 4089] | -0.20 mag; 23.4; 43.2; 44.9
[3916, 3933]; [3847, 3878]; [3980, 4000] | 0.27 mag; 22.6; 23.2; 37.7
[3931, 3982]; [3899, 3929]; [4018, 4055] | 0.43 mag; 28.6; 22.9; 43.8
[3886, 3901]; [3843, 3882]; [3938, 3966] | -0.08 mag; 22.6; 25.8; 26.7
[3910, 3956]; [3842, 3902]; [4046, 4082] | 0.19 mag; 23.6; 24.6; 42.1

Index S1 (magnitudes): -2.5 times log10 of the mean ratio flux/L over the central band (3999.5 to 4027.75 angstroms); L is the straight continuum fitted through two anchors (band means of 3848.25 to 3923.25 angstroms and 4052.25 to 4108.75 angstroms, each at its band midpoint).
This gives -0.19 mag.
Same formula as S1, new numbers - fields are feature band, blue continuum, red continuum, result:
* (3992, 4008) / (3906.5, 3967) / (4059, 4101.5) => -0.23 mag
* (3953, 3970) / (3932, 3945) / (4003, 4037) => -0.02 mag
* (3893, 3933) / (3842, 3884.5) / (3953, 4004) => -0.05 mag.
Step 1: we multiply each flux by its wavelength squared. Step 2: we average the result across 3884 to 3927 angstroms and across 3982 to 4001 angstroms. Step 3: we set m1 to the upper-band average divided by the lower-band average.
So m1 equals 1.44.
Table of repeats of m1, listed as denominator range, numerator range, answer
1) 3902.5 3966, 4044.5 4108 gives 1.79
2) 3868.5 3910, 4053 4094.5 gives 1.87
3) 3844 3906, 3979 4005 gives 1.70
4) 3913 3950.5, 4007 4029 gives 1.98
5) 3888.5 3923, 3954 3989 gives 0.95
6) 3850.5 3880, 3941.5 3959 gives 1.36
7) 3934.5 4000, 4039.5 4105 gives 1.63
